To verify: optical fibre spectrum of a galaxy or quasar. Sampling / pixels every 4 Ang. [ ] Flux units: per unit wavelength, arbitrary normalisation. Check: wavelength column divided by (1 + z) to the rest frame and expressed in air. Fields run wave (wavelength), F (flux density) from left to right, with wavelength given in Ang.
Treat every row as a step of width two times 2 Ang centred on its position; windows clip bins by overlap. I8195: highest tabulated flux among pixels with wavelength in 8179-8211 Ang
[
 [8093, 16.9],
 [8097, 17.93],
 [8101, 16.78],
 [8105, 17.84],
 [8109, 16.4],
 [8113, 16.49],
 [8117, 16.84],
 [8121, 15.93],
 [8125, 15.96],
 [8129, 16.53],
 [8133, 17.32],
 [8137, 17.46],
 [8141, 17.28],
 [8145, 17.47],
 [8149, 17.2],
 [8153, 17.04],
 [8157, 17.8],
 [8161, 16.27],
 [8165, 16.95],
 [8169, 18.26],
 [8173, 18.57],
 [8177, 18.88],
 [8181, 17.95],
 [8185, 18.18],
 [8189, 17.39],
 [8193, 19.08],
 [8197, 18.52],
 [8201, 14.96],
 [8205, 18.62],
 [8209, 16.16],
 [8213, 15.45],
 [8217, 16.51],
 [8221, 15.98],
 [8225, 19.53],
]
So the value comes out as 19.08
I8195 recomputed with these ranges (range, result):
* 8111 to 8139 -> 17.46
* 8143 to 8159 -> 17.8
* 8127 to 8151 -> 17.47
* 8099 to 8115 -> 17.84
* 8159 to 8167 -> 16.95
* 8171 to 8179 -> 18.88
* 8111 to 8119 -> 16.84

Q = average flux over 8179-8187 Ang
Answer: 18.1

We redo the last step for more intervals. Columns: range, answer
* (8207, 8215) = 15.8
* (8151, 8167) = 17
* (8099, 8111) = 17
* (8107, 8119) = 16.6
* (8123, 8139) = 16.8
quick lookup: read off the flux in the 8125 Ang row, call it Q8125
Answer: 15.96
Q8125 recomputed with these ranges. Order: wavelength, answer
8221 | 15.98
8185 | 18.18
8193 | 19.08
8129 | 16.53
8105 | 17.84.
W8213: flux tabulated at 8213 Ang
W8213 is 15.45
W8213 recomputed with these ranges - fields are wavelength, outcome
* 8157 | 17.8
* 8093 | 16.9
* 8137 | 17.46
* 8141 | 17.28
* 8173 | 18.57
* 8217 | 16.51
